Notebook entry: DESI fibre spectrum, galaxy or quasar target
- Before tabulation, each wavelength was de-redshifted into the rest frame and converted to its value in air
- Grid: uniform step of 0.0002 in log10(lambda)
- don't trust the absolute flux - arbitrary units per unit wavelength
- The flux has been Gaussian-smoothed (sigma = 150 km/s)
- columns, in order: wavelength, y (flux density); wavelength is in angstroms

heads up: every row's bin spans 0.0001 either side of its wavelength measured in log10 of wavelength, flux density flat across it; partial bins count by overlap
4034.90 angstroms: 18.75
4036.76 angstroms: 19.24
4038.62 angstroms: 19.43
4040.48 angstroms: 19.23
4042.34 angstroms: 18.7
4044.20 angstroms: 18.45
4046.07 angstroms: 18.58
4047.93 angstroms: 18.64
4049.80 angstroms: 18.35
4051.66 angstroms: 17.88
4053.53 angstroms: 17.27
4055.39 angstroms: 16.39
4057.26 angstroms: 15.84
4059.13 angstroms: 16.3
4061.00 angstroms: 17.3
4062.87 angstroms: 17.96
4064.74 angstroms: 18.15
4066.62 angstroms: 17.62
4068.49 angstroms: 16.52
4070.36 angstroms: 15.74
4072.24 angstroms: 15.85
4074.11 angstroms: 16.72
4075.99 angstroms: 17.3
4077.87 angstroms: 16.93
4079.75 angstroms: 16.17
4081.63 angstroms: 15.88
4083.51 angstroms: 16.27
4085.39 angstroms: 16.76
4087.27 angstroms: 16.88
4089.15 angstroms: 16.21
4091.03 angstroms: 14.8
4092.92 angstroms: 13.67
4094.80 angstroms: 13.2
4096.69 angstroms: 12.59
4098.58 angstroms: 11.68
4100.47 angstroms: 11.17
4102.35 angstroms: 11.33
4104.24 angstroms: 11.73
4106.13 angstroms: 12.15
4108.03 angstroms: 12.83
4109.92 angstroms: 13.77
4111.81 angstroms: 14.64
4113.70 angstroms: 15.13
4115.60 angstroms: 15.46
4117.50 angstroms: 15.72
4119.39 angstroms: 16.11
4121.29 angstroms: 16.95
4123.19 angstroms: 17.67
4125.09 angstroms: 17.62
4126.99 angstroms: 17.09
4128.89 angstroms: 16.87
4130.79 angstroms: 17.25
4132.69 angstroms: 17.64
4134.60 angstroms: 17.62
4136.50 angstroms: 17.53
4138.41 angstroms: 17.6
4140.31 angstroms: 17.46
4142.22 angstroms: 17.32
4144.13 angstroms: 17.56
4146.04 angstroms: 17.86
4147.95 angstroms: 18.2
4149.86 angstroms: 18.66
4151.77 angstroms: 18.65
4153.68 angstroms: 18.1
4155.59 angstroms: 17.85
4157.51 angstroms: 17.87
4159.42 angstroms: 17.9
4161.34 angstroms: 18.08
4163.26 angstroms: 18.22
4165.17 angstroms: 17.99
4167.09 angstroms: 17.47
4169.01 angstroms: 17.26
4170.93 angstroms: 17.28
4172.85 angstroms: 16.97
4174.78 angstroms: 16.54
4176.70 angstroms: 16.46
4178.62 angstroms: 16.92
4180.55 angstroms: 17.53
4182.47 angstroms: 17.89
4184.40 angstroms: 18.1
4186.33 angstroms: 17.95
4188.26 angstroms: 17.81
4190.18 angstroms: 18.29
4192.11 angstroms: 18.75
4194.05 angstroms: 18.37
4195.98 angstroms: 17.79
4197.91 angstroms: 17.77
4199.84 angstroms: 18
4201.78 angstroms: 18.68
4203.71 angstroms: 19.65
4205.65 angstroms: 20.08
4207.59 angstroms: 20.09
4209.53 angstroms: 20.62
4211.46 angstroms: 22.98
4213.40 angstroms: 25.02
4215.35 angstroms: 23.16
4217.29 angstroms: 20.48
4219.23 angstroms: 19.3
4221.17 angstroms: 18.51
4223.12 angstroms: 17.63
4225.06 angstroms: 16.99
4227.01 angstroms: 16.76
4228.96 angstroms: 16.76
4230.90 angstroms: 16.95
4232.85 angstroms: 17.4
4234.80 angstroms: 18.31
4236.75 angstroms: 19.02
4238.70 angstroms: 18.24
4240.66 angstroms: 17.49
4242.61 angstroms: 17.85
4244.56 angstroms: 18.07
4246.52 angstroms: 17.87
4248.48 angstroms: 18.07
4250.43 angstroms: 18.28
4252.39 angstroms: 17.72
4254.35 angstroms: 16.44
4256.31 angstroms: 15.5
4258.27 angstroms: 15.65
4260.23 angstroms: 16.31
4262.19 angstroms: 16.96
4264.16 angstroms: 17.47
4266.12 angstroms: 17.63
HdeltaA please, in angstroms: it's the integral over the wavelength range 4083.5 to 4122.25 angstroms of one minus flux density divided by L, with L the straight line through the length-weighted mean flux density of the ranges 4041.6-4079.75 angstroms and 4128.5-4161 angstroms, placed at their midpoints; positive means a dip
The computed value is 7.4 angstroms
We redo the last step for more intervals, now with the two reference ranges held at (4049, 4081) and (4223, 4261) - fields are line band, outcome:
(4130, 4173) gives -1.56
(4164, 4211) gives -2.49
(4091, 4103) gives 3.18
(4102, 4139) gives 3.00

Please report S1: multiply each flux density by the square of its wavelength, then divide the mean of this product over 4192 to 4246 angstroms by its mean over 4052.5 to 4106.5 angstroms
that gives 1.31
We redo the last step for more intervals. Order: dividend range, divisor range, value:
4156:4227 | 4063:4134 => 1.26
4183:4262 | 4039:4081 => 1.15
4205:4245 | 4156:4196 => 1.11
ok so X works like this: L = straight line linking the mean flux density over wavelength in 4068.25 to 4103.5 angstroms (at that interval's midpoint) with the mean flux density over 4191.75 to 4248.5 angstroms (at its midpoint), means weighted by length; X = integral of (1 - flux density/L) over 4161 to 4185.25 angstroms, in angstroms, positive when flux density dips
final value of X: 0.1 angstroms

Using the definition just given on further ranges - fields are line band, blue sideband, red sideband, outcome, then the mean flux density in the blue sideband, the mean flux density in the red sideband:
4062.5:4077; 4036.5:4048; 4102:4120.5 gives 0.0 angstroms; 18.9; 14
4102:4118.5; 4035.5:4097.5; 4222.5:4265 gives 3.2 angstroms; 16.9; 17.3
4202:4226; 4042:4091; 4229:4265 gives -4.1 angstroms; 17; 17.4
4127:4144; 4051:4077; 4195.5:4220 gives 1.1 angstroms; 16.9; 20.3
